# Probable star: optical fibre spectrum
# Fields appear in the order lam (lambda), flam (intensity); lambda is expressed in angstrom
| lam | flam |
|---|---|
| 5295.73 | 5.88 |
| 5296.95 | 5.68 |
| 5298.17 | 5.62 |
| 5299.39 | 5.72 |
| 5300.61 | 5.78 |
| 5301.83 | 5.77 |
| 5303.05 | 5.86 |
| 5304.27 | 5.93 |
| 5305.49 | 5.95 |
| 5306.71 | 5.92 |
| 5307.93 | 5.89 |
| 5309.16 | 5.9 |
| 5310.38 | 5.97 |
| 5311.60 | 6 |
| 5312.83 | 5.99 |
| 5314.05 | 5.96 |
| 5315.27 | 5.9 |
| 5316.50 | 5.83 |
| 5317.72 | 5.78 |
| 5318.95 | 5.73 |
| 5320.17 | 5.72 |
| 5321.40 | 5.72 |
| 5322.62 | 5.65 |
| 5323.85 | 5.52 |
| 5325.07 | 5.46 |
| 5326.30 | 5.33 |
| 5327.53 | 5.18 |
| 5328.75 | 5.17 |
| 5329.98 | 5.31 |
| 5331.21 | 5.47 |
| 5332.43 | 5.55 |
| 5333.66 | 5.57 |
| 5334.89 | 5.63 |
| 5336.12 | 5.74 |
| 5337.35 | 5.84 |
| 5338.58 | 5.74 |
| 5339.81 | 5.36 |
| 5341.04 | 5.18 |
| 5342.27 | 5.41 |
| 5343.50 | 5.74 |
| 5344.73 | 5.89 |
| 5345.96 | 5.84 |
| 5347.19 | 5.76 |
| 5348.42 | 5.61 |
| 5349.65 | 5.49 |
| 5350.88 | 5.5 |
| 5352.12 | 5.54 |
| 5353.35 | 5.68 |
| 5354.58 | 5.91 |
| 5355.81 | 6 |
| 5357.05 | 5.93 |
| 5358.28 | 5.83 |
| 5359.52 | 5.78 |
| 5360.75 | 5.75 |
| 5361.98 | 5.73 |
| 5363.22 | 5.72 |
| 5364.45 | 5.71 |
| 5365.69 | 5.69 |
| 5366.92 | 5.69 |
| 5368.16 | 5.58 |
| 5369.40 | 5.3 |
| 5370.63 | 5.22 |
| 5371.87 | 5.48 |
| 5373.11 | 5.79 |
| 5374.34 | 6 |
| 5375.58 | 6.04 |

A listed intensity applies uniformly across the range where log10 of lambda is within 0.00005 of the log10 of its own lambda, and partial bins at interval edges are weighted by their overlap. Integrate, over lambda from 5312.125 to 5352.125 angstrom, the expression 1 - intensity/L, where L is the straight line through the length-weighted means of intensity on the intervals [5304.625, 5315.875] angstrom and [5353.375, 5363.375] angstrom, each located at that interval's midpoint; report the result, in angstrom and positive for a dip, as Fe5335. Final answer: 1.9 angstrom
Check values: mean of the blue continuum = 5.94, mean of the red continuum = 5.83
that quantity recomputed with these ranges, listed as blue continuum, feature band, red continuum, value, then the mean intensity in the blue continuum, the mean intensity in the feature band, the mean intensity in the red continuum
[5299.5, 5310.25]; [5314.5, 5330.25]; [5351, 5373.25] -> 0.7 angstrom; 5.87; 5.57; 5.68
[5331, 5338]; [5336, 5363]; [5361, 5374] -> -0.3 angstrom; 5.64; 5.69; 5.61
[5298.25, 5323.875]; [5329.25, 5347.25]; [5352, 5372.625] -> 0.5 angstrom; 5.84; 5.59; 5.68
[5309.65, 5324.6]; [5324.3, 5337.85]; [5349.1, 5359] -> 0.7 angstrom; 5.81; 5.48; 5.73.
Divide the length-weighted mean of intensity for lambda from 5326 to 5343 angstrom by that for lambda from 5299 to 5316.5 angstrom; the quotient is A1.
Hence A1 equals 0.9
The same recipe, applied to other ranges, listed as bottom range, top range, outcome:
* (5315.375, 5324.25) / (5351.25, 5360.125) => 1.01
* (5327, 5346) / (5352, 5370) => 1.04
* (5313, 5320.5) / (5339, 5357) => 0.97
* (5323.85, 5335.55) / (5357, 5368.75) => 1.06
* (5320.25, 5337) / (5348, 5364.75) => 1.04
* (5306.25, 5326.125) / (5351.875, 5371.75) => 0.98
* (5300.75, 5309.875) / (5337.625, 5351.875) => 0.95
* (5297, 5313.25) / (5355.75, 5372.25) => 0.97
